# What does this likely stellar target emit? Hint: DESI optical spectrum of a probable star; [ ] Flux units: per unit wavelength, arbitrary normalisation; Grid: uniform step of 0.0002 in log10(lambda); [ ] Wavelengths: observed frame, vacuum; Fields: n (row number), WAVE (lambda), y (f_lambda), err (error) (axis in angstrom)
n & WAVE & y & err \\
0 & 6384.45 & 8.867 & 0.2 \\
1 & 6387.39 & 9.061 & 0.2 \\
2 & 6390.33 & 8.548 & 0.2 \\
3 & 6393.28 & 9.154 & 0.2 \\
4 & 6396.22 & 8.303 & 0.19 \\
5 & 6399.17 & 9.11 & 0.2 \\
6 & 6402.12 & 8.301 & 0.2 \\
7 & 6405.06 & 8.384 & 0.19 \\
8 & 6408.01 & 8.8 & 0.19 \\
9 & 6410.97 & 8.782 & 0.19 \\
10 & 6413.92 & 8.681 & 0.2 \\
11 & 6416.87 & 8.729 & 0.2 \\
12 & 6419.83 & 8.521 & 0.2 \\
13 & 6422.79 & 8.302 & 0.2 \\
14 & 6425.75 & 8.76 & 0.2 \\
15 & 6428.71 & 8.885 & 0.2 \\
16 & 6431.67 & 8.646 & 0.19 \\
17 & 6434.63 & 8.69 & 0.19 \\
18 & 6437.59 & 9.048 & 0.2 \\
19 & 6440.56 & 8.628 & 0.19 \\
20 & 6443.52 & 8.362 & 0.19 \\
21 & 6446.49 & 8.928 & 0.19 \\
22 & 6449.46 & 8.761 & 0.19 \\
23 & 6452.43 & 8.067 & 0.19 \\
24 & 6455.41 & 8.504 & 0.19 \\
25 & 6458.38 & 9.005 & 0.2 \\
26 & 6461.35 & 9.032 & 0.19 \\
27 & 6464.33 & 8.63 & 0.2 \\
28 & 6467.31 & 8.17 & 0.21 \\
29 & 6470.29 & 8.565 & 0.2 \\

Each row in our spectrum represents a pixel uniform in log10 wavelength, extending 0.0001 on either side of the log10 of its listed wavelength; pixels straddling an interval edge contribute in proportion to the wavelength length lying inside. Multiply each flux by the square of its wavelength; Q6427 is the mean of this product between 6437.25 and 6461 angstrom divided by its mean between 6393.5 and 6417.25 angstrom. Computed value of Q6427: 1.01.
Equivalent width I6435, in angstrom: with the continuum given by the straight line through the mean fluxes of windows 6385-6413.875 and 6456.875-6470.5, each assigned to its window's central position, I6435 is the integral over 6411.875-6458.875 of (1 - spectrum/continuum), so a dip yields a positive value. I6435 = 0.3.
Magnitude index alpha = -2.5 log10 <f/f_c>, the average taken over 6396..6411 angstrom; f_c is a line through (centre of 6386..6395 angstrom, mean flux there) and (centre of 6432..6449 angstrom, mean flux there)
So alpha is 0.03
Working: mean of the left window 8.9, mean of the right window 8.73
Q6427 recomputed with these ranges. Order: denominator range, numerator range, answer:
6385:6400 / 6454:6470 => 1.00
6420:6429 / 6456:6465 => 1.04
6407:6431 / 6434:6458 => 1.00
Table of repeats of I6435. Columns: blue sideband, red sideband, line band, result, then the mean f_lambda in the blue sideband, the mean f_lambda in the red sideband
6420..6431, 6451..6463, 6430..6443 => -0.1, 8.63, 8.65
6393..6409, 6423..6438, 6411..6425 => 0.2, 8.64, 8.75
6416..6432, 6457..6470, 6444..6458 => 0.1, 8.63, 8.69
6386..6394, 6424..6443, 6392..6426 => 0.7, 8.89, 8.75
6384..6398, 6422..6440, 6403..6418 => 0.2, 8.79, 8.73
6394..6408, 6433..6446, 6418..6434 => 0.1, 8.59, 8.7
